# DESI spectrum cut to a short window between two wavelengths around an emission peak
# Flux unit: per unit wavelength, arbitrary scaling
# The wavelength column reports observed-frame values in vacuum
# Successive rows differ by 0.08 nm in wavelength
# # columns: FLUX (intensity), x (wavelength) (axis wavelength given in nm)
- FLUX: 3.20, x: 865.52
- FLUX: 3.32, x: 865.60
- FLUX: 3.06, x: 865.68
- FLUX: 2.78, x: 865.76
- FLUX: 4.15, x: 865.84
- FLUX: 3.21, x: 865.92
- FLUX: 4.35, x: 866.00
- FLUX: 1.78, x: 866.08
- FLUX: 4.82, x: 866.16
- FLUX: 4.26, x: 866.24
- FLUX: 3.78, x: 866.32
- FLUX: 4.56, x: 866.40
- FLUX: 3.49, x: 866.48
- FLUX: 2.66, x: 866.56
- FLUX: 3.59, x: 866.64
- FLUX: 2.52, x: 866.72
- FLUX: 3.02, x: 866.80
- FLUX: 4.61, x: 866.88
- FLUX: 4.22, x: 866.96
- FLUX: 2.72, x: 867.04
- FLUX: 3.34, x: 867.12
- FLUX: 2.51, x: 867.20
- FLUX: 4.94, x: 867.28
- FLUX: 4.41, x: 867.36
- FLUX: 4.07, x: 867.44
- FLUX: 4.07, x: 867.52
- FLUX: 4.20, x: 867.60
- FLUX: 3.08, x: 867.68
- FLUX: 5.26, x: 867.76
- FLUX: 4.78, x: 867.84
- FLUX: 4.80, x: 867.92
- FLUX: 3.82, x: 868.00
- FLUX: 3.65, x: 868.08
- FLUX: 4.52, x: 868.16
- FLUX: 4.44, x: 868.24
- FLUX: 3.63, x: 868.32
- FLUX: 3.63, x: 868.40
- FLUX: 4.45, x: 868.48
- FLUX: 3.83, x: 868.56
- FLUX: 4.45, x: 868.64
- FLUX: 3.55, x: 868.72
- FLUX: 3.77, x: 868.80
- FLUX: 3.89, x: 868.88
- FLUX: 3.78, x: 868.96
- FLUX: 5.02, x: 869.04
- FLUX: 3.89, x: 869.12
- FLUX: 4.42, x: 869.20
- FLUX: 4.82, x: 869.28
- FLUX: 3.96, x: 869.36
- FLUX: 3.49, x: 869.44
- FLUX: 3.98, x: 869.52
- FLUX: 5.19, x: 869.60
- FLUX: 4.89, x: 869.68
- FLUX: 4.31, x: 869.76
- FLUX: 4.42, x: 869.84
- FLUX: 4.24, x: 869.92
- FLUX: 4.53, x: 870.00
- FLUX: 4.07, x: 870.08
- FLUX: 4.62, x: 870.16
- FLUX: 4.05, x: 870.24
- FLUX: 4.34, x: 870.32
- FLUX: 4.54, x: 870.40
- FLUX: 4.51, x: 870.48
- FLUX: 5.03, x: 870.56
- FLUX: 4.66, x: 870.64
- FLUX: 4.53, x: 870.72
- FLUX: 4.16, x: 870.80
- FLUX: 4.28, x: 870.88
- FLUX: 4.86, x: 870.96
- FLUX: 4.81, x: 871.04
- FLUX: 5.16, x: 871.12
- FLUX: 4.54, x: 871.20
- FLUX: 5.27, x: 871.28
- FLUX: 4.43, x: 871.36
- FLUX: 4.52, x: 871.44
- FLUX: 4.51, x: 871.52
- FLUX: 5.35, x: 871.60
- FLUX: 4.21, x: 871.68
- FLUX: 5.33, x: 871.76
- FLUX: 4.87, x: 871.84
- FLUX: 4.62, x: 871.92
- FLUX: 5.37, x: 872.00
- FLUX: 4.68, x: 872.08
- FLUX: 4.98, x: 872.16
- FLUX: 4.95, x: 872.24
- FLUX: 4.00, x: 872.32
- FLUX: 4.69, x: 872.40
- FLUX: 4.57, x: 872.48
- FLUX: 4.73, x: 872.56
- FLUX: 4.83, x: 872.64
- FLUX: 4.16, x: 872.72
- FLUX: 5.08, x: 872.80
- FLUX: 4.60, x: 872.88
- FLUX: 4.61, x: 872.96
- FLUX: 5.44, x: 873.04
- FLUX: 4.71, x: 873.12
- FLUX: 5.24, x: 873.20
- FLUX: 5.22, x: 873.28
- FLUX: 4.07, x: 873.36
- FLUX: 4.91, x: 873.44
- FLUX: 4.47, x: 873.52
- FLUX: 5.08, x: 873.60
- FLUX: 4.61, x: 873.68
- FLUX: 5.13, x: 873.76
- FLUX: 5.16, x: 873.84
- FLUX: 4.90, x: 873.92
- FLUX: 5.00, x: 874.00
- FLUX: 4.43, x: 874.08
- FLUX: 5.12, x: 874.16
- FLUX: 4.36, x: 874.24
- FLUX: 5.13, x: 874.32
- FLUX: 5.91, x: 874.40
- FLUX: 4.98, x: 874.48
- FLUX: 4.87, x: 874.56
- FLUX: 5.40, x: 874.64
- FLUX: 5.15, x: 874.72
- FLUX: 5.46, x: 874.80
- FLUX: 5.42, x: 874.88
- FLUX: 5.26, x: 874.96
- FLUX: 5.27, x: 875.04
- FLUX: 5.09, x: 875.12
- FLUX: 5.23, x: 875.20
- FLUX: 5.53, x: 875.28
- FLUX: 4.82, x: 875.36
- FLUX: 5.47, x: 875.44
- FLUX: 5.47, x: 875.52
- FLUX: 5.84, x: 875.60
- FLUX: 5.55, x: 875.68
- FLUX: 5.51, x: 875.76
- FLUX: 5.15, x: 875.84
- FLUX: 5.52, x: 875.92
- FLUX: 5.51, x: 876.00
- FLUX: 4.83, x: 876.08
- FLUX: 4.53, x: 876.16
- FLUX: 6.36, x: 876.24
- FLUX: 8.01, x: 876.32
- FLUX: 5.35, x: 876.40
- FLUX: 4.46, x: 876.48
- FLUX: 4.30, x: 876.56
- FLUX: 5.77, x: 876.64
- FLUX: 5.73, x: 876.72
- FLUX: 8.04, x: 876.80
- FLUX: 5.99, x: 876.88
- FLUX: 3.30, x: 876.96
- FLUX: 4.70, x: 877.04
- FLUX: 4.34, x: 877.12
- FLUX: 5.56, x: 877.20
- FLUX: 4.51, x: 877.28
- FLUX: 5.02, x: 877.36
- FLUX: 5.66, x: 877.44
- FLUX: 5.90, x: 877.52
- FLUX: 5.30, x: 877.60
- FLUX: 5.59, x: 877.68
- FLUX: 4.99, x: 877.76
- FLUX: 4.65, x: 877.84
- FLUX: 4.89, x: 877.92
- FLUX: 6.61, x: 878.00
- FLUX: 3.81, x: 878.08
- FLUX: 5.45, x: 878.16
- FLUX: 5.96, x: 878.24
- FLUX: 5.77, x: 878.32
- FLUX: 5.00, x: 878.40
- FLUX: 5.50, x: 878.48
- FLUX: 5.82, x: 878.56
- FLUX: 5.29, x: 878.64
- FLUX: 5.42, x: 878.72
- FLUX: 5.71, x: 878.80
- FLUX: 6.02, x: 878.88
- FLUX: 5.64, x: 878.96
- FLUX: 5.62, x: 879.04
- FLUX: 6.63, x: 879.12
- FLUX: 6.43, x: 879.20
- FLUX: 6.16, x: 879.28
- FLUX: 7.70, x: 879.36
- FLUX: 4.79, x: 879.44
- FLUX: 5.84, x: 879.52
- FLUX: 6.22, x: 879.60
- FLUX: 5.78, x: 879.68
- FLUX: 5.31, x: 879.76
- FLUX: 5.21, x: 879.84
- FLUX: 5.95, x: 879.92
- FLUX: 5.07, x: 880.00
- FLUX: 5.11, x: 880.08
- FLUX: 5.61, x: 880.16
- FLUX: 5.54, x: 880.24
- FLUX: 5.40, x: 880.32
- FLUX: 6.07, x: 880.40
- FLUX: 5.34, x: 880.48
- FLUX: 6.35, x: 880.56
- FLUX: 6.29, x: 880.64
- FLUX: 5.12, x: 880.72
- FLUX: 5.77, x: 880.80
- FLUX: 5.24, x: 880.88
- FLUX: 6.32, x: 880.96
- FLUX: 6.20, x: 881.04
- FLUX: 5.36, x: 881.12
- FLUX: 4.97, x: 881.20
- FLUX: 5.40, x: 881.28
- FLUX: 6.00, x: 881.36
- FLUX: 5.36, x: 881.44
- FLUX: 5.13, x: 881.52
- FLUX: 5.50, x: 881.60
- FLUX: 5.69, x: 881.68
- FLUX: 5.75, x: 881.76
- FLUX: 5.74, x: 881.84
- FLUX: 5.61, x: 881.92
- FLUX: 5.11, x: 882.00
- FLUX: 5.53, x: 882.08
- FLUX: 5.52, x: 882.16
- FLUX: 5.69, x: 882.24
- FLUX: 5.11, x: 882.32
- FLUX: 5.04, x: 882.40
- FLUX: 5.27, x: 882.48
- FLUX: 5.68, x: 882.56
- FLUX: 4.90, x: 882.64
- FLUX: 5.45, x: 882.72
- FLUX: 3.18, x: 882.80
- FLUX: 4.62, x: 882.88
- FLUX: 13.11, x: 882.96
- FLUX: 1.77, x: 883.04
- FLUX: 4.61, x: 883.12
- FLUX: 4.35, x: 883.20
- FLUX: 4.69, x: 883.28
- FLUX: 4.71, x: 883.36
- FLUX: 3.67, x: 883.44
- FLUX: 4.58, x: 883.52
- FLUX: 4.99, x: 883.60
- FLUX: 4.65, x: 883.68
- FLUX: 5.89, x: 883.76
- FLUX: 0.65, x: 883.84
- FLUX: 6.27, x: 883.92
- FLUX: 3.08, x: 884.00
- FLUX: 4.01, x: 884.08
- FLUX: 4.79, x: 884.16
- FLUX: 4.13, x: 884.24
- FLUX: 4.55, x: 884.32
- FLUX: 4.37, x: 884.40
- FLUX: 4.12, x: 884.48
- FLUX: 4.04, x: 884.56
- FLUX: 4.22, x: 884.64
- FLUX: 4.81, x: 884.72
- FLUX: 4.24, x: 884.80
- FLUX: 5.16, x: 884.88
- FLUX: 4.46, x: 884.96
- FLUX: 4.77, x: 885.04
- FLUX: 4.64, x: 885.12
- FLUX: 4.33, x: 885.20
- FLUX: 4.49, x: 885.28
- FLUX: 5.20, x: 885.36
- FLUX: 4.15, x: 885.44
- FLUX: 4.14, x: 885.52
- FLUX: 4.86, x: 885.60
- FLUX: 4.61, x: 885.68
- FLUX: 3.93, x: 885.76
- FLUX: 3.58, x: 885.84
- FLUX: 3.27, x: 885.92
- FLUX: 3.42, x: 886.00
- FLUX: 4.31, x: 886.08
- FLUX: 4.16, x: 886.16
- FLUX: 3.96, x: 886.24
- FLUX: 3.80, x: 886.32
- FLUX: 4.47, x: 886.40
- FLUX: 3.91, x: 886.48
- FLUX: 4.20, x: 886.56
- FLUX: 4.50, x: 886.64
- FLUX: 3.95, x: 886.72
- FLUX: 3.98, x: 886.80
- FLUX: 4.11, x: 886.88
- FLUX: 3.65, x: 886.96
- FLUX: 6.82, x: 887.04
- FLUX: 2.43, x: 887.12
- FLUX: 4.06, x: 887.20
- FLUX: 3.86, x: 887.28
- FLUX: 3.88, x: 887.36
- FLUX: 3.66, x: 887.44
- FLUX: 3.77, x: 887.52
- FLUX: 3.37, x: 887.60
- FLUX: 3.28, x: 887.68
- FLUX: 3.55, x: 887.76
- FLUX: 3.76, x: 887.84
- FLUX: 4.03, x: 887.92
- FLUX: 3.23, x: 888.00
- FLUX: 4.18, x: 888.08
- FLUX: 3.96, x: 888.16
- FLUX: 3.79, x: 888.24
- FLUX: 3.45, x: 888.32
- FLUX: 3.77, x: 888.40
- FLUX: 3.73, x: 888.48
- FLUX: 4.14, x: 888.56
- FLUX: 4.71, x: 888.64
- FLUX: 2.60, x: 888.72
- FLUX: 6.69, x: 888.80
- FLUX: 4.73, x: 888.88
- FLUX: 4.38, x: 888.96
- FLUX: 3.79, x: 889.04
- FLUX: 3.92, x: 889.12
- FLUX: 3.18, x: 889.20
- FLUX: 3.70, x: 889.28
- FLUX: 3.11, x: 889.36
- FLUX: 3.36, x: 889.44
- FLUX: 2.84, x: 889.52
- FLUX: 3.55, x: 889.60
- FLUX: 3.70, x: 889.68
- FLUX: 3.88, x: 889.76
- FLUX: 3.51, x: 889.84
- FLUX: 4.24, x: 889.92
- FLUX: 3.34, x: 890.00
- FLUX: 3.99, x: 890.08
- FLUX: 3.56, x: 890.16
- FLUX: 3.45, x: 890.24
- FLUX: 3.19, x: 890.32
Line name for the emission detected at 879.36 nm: C III]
